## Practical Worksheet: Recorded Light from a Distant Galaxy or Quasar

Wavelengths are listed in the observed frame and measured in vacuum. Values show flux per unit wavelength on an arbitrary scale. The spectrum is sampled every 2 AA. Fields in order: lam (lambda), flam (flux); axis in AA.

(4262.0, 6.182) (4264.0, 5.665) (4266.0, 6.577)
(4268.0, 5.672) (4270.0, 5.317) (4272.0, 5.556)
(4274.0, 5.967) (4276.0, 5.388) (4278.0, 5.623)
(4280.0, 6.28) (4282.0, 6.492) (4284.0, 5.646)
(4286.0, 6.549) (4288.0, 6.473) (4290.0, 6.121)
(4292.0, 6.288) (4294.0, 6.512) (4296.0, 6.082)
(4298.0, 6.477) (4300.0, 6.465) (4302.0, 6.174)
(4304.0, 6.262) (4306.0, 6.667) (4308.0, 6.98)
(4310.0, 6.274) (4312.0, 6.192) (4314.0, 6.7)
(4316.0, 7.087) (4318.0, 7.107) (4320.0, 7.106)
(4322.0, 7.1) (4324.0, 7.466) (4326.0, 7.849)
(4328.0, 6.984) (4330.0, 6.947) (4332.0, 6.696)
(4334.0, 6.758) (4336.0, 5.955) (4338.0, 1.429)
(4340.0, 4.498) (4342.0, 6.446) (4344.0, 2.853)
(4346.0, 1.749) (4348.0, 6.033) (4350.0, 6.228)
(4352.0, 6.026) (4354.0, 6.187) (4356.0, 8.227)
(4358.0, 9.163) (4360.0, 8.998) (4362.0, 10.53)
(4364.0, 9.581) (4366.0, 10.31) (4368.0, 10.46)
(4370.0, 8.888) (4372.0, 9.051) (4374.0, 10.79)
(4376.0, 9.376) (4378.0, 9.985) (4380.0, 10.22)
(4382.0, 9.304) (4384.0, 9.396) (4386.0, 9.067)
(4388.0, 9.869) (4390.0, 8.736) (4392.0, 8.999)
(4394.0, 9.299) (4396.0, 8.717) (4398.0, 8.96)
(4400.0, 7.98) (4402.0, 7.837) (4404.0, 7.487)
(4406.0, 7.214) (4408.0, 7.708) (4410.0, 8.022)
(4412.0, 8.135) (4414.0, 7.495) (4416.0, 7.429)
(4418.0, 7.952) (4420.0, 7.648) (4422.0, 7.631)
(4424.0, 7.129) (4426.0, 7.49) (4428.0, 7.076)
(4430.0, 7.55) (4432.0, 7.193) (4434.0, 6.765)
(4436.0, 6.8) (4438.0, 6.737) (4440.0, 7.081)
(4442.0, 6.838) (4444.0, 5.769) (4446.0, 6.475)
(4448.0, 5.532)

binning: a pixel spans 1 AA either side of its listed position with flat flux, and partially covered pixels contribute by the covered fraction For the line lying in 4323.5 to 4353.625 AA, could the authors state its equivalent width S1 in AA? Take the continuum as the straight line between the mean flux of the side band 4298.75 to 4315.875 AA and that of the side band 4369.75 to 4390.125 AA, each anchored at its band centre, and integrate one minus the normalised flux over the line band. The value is 8.4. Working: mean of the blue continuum 6.5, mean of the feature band 5.58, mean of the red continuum 9.57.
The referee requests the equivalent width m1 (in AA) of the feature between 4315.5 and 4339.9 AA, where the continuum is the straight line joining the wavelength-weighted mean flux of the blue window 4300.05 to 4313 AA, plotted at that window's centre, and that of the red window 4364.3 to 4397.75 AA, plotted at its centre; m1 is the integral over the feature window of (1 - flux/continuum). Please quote 2.7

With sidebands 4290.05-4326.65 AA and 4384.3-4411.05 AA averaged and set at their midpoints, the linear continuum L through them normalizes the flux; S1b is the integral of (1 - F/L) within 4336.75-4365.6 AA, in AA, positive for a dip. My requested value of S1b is 4.7 AA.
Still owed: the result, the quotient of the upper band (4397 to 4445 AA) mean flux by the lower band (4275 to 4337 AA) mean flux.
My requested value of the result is 1.13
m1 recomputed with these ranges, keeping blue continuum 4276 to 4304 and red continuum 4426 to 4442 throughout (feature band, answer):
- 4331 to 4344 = 2.76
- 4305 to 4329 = -2.21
